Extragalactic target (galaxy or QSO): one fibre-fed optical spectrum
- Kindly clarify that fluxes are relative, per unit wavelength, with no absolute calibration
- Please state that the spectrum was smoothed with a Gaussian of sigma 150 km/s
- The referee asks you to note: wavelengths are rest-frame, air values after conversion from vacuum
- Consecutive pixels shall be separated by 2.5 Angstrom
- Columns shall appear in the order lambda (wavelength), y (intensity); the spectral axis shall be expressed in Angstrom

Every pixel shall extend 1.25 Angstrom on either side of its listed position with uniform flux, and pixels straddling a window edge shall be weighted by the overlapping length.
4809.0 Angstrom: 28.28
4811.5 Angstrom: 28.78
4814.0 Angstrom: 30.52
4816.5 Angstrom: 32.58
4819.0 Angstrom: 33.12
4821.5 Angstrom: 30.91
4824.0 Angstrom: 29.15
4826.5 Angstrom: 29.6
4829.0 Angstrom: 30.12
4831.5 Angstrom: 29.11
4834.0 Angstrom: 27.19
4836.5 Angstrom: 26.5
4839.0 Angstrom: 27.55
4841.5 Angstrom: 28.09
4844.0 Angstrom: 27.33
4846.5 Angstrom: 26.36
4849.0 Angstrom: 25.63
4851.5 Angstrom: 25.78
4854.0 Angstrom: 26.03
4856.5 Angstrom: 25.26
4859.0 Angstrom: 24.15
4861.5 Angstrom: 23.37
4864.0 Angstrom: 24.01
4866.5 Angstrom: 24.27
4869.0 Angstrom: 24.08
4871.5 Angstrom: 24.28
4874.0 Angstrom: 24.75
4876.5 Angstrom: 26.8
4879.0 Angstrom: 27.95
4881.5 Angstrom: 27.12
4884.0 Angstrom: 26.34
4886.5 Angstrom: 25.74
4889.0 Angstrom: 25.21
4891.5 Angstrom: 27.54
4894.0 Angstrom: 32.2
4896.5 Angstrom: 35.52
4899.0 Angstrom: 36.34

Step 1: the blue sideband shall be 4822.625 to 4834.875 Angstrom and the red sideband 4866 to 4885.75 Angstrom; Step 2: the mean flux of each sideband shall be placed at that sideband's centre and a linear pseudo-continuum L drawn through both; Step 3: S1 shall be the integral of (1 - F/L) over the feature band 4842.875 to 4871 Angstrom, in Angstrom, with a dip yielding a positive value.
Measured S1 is 2.1 Angstrom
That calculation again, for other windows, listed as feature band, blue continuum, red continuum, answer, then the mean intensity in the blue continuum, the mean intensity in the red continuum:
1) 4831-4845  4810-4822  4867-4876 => 0.48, 31.1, 24.6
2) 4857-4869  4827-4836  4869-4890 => 1.26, 28.7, 25.9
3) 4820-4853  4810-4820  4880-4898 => 2.65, 31.1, 28.6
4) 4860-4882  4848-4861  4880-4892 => 0.62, 25.2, 26.4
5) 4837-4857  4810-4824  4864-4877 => 0.63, 30.9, 24.6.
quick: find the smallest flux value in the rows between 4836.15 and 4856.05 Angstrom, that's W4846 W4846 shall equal 25.63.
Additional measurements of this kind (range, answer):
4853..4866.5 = 23.37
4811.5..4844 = 26.5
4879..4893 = 25.21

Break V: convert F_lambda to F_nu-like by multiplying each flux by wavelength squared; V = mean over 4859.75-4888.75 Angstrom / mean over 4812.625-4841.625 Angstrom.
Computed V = 0.87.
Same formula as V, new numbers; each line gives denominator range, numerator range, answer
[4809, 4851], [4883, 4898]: 1.03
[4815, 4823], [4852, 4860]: 0.80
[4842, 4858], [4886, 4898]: 1.15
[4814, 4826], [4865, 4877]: 0.81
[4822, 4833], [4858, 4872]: 0.83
